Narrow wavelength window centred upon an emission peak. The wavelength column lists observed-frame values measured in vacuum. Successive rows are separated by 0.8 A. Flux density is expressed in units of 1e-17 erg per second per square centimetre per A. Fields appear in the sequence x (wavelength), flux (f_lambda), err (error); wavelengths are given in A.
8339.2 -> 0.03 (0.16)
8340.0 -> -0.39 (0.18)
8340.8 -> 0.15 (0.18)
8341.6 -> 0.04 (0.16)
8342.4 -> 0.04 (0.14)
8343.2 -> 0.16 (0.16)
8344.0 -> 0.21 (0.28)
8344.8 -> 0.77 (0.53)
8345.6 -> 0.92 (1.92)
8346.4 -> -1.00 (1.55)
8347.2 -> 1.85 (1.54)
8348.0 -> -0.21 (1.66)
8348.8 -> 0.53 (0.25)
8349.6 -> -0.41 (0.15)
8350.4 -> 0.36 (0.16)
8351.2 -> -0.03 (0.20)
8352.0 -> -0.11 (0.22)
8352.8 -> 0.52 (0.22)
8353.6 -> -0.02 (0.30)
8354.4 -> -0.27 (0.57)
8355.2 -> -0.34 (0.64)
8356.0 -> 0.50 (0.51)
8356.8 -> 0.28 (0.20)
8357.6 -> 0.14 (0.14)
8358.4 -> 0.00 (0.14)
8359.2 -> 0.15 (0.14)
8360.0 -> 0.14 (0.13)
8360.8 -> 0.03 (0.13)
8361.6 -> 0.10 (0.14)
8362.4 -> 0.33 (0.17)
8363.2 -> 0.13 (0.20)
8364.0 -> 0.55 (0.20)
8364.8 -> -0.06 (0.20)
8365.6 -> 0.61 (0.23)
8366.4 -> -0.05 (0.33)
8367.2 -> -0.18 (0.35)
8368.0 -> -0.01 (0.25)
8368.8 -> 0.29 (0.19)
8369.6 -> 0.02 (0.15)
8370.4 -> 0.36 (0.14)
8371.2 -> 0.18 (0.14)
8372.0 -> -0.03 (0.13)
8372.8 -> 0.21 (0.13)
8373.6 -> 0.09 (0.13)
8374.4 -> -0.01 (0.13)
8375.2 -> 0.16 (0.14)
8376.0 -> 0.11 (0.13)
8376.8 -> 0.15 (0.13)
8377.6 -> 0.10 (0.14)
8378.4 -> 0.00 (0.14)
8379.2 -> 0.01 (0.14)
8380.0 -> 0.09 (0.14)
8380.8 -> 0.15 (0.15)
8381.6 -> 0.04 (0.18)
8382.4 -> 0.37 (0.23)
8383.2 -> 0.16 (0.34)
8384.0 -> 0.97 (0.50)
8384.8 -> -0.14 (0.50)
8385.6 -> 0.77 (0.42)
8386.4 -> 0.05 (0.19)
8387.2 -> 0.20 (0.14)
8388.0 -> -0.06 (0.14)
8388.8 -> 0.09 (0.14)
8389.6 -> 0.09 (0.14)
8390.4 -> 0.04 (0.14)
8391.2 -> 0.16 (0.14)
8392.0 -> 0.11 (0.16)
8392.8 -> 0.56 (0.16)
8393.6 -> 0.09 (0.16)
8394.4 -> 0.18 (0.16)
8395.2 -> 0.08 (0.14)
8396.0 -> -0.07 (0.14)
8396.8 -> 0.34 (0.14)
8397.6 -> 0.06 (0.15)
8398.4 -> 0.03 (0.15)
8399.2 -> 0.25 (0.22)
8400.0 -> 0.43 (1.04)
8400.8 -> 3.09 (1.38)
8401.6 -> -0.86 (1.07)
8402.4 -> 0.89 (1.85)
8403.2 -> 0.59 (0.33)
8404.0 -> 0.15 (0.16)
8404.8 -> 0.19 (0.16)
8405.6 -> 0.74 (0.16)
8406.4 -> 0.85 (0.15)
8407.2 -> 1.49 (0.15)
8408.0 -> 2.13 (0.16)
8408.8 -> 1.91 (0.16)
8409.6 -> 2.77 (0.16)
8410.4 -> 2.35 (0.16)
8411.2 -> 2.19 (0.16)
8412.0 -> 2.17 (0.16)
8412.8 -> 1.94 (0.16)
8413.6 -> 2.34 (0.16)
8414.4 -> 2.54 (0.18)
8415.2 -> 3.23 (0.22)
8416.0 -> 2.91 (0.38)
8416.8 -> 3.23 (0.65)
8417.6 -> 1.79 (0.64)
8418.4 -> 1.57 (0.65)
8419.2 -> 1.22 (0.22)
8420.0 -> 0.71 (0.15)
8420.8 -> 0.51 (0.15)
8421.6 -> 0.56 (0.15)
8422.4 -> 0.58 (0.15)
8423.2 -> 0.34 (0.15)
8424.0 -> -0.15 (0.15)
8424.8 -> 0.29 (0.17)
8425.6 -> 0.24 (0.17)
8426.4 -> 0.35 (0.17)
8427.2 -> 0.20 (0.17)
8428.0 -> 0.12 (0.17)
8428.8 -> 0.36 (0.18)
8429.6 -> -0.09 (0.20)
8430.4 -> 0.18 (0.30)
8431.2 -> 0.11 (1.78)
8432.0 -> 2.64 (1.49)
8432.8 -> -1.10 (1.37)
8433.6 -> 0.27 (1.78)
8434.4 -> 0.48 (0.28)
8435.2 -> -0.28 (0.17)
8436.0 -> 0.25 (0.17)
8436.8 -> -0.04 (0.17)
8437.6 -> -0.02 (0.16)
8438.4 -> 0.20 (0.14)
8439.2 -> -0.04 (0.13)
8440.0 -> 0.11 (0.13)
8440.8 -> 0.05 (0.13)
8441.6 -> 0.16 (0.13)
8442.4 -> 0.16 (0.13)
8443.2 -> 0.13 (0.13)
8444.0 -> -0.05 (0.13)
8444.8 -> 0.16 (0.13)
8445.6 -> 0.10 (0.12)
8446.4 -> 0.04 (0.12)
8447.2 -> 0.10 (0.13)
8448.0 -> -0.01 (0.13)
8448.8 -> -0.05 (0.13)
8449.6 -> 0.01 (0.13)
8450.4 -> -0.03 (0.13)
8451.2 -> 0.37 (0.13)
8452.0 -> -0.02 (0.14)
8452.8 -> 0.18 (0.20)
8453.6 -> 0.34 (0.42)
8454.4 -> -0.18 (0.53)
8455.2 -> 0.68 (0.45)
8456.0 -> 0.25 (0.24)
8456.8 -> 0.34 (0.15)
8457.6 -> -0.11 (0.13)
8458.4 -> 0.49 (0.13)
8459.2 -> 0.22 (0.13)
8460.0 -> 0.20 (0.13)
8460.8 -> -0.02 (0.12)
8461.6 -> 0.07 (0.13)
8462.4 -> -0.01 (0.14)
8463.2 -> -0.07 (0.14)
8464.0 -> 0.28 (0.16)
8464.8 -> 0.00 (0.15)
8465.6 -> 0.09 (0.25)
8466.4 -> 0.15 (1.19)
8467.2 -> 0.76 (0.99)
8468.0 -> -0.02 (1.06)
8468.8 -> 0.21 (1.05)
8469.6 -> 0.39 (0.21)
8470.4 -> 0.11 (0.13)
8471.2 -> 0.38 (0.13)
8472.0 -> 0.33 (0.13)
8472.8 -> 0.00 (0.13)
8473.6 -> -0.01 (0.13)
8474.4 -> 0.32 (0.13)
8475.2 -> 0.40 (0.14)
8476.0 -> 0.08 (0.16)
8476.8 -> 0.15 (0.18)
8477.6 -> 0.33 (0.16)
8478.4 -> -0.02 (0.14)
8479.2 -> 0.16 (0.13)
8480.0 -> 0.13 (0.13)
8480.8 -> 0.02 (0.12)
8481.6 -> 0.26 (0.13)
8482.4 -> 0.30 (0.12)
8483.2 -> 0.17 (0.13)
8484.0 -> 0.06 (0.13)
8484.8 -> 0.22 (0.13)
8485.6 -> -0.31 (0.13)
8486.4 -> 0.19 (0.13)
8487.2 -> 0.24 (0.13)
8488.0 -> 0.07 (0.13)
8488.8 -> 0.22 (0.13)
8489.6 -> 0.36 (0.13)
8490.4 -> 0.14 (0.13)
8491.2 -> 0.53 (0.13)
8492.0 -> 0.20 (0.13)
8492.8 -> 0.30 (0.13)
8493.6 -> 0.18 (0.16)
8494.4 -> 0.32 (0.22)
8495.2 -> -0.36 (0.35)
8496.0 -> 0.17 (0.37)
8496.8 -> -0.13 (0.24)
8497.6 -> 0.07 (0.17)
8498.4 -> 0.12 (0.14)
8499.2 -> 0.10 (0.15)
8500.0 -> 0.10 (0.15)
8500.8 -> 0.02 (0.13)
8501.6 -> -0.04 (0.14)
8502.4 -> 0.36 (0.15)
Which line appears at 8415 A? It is [O II]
